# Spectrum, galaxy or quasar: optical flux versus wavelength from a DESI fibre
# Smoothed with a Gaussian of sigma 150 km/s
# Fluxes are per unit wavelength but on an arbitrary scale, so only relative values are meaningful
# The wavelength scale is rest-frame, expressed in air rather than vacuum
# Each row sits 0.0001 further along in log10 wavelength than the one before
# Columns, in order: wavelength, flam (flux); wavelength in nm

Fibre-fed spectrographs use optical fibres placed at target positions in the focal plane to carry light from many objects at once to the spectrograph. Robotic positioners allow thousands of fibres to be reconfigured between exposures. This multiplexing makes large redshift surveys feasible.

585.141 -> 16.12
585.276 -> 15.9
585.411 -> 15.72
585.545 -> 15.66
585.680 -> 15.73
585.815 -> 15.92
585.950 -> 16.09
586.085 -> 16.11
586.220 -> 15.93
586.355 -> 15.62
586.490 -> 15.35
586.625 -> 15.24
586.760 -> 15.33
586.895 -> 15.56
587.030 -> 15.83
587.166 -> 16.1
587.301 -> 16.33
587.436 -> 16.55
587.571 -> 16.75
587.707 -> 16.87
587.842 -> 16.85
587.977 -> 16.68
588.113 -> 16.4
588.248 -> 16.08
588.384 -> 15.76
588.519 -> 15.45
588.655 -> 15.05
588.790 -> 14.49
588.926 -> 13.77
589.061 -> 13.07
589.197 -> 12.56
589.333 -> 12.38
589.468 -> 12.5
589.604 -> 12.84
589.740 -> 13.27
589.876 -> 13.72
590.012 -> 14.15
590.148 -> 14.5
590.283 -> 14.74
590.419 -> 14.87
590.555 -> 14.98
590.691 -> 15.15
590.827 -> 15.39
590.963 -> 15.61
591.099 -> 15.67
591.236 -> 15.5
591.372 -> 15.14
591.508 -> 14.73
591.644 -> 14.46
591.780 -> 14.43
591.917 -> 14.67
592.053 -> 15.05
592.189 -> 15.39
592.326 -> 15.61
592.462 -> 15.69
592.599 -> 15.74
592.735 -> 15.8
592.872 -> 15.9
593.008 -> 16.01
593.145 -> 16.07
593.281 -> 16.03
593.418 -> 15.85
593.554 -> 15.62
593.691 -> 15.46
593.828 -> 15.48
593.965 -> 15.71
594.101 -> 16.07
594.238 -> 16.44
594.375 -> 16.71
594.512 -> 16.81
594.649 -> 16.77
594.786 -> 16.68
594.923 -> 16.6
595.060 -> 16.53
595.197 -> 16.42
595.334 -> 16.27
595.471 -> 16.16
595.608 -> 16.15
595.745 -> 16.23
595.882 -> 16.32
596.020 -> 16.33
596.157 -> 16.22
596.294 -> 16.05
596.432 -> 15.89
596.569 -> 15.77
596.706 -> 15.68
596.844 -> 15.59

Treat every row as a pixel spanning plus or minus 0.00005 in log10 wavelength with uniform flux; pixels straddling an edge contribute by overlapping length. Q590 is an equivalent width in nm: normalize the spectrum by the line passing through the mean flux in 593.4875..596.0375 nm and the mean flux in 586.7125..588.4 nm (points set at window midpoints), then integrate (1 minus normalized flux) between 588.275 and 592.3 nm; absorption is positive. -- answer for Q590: 0.44 nm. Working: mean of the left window 16.3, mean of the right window 16.2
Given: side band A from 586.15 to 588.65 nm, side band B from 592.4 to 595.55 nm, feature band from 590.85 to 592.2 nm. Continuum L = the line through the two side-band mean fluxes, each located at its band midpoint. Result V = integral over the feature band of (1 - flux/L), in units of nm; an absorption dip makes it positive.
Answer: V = 0.086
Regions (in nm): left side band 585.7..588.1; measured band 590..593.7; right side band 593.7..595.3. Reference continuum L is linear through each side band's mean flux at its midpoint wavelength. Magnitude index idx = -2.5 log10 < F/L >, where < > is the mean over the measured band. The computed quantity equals 0.06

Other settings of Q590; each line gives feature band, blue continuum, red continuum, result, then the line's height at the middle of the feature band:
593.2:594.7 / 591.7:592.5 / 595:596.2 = -0.033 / 15.7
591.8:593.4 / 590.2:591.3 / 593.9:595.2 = 0.024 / 15.8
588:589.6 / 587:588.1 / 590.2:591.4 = 0.170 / 16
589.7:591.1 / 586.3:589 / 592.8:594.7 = 0.106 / 15.9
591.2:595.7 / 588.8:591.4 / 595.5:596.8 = -0.175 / 15.2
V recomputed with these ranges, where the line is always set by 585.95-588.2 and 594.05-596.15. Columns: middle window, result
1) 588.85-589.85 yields 0.20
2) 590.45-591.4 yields 0.05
